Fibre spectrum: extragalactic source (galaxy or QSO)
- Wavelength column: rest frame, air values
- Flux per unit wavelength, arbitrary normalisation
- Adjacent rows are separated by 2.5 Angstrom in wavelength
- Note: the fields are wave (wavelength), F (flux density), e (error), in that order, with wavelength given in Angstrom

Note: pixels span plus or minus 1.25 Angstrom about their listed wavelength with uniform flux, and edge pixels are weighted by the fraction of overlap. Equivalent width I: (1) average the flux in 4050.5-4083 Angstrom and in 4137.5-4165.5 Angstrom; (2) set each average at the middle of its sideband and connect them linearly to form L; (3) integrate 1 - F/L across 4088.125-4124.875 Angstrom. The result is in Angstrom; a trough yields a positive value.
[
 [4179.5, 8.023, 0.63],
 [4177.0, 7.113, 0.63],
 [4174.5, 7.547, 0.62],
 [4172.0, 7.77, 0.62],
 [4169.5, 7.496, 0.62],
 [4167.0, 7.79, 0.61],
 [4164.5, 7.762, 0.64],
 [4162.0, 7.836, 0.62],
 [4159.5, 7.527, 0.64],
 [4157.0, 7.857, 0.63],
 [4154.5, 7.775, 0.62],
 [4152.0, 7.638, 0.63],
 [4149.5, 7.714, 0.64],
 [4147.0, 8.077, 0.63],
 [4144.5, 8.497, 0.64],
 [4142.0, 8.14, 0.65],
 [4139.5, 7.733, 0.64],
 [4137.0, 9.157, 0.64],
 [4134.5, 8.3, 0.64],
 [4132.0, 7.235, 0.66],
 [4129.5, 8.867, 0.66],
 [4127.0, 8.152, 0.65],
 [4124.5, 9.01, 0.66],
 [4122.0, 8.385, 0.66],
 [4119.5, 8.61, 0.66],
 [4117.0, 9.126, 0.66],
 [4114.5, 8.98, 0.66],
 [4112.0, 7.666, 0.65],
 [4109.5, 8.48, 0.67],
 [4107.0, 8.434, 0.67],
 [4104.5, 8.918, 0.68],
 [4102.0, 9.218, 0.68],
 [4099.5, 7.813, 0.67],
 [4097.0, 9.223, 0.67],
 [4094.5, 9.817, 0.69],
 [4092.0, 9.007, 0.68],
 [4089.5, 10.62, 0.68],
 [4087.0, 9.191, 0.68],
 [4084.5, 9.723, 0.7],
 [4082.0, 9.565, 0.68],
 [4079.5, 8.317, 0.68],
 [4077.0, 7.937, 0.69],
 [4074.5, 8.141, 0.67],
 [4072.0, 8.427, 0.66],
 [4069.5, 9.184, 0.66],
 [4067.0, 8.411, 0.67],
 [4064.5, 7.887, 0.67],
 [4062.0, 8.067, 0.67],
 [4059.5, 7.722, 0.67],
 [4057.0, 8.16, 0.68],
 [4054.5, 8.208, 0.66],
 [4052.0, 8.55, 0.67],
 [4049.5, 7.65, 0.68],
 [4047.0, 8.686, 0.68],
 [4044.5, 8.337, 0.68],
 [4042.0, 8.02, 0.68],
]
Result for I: -3.4 Angstrom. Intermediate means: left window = 8.34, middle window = 8.89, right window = 7.9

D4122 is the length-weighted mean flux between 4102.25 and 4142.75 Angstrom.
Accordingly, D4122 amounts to 8.47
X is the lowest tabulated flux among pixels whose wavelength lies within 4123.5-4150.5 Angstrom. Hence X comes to 7.235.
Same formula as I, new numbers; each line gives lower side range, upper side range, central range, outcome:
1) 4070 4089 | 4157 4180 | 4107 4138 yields -0.8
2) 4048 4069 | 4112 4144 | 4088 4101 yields -1.6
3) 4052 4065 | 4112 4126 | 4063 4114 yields -2.5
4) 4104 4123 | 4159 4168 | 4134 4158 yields -0.2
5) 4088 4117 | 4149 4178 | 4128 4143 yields 0.0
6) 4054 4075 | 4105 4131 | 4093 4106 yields -0.8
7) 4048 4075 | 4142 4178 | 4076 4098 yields -3.2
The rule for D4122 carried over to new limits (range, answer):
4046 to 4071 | 8.25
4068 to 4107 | 8.98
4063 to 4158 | 8.56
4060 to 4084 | 8.46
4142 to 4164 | 7.88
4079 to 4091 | 9.55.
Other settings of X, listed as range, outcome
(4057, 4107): 7.722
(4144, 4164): 7.527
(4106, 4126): 7.666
